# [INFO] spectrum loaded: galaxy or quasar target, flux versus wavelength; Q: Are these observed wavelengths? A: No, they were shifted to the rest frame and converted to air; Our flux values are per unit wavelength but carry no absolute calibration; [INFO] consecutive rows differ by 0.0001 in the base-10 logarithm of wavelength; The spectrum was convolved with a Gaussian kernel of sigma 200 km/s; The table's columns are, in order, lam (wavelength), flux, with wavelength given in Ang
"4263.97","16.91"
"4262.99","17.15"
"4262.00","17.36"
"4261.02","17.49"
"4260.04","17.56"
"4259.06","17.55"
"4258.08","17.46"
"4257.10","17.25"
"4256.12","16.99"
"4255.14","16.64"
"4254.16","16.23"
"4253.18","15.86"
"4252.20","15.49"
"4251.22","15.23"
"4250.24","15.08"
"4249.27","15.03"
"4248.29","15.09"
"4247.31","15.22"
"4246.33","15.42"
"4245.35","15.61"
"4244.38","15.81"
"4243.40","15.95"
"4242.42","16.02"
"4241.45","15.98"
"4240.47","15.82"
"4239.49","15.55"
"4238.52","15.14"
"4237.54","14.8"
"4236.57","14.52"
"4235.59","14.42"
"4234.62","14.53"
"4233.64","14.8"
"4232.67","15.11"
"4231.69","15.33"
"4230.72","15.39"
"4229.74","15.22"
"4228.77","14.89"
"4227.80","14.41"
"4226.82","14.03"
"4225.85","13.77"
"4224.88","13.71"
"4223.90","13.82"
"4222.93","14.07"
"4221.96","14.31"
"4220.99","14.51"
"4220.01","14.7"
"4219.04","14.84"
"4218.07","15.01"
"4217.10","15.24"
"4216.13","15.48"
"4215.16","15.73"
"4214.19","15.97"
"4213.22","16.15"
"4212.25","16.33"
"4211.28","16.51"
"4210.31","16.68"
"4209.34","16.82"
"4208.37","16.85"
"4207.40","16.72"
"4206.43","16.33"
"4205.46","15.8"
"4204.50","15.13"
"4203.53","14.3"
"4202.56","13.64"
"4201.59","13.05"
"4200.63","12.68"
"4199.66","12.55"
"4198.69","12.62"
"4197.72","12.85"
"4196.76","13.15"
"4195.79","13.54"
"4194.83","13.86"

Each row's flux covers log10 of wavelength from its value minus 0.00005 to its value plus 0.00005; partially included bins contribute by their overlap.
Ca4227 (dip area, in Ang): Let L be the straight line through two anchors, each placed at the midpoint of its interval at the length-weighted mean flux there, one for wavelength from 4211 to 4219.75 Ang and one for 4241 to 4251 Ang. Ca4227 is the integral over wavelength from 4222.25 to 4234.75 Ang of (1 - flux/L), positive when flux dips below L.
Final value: 0.8 Ang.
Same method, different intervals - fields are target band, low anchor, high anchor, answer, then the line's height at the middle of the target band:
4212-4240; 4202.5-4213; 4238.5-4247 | 1.74 Ang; 15.9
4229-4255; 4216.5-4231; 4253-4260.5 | 0.86 Ang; 15.9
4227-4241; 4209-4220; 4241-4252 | 0.58 Ang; 15.6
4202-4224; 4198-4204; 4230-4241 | -2.70 Ang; 13.8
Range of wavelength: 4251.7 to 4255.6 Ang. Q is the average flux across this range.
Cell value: 16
